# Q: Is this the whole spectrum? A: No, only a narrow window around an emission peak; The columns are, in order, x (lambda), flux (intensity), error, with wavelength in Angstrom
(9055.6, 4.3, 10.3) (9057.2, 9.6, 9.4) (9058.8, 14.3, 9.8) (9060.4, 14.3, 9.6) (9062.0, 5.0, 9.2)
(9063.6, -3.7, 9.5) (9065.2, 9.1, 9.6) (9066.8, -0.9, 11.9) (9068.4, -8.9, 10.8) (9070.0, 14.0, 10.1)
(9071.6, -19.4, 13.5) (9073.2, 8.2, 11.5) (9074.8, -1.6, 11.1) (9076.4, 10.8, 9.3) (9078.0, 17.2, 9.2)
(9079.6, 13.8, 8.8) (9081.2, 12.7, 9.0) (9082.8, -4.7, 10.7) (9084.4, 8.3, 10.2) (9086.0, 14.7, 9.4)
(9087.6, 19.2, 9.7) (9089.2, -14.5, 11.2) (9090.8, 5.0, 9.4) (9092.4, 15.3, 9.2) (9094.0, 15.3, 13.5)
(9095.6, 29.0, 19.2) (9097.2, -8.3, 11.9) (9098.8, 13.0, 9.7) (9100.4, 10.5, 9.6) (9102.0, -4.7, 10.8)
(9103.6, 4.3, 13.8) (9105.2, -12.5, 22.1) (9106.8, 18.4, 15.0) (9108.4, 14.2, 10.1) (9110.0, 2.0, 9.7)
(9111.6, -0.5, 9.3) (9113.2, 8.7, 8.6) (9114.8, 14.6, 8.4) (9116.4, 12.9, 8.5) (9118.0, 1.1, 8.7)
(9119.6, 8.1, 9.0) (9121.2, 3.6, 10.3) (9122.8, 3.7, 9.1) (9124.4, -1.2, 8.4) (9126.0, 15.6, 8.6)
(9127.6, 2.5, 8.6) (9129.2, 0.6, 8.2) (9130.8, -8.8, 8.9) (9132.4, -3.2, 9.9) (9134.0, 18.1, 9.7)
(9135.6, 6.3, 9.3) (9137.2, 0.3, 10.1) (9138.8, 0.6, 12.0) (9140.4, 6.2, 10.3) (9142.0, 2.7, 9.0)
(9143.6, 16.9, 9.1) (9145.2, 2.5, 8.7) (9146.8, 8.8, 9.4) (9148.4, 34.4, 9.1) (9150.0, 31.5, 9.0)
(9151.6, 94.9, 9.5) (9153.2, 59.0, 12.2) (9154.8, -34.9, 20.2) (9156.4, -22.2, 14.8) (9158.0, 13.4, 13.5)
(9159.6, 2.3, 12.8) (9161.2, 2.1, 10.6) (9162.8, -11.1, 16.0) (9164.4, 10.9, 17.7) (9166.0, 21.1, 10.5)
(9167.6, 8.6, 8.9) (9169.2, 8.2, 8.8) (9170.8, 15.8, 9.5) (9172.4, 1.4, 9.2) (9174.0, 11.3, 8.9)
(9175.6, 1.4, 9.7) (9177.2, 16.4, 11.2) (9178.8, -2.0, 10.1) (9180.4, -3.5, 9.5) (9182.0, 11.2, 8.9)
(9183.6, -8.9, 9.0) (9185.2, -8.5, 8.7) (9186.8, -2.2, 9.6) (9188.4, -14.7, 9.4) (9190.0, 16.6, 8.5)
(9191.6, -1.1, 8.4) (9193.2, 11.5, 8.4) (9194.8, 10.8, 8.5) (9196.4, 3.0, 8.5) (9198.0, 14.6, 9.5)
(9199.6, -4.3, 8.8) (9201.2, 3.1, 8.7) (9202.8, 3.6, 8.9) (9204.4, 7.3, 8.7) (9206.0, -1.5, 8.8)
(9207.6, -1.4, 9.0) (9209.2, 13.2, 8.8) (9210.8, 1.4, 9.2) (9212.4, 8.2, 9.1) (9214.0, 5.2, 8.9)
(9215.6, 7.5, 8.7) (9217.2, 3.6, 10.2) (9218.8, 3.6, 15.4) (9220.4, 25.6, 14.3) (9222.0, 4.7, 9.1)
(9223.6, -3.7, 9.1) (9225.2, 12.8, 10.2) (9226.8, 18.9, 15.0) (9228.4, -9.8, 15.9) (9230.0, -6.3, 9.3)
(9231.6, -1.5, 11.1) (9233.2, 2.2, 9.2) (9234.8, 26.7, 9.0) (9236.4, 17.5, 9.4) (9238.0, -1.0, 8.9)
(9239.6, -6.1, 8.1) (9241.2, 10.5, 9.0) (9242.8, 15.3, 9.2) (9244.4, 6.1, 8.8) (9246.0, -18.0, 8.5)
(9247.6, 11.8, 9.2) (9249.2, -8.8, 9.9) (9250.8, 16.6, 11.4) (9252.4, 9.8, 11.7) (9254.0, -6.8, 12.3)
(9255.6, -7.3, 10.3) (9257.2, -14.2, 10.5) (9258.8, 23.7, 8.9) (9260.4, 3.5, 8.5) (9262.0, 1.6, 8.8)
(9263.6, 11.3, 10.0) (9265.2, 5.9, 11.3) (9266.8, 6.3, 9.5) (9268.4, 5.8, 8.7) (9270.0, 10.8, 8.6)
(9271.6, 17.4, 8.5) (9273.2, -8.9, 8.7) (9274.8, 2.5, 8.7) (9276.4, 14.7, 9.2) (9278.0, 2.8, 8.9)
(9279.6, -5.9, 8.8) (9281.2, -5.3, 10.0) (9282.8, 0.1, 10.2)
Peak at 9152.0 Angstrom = H-gamma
